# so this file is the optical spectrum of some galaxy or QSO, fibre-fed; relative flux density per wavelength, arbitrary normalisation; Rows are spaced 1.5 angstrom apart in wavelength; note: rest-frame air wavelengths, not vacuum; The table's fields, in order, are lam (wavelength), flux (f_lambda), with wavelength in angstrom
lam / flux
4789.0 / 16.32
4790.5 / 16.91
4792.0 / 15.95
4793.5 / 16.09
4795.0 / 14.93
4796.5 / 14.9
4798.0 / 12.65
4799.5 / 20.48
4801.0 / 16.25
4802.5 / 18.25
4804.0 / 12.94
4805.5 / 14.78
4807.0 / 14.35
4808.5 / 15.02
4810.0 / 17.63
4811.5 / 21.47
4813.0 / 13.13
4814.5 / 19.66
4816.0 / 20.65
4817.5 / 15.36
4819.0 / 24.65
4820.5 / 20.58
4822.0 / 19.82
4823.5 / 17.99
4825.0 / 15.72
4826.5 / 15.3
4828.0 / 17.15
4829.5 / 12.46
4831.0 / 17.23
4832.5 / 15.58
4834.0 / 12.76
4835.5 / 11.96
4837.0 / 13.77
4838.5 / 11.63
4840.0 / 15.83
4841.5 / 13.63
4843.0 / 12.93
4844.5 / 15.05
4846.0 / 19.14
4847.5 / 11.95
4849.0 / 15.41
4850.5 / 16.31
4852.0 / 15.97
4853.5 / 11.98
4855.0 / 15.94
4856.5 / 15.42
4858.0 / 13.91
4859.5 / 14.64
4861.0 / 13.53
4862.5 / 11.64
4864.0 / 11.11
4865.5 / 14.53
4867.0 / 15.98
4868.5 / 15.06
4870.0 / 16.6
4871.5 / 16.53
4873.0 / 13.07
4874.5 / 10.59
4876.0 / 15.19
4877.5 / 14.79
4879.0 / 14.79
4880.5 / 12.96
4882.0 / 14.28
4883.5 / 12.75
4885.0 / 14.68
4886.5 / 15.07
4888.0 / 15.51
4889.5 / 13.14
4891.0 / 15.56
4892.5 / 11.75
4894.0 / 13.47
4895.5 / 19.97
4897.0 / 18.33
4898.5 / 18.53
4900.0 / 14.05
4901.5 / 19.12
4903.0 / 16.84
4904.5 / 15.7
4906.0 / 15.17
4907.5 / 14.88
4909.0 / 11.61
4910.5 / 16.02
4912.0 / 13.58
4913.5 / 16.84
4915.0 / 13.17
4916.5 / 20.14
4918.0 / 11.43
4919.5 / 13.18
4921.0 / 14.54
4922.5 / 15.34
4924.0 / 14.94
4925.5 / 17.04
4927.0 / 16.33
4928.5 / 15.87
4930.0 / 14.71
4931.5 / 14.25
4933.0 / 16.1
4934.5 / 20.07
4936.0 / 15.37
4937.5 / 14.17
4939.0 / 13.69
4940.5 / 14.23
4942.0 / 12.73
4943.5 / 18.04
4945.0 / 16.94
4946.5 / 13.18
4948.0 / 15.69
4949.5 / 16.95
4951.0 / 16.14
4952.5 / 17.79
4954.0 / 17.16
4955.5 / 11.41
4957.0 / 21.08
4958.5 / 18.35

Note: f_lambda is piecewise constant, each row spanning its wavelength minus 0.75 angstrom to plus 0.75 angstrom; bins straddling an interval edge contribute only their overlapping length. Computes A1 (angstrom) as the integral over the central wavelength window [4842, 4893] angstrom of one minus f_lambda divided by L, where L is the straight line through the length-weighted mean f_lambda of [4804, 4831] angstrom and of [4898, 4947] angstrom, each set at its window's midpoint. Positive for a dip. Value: 6.3 angstrom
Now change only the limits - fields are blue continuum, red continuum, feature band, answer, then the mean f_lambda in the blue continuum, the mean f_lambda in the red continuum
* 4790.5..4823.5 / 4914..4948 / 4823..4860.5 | 4.2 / 17.1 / 15.3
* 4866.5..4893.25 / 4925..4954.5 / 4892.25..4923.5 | -1.0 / 14.3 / 15.8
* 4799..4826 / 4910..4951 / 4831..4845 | 2.7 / 17.7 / 15.4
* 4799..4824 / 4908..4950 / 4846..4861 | 1.9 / 17.8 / 15.2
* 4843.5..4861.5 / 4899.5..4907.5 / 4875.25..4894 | 1.8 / 14.9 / 16.1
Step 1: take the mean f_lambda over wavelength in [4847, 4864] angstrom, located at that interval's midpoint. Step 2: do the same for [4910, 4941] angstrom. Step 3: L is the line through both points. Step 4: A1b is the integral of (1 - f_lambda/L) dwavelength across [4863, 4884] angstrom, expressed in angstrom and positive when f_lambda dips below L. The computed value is 0.4 angstrom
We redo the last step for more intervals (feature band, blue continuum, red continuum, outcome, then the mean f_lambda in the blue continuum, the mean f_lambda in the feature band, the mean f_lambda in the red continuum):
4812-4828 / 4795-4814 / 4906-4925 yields -2.50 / 16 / 18.3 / 14.7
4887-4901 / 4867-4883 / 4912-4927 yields -0.85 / 14.4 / 15.6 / 15.2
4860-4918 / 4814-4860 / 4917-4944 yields 2.11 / 15.8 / 14.9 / 15.1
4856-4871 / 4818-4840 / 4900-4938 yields 1.53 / 16.2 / 14.3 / 15.4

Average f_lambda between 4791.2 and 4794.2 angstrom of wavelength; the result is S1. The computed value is 16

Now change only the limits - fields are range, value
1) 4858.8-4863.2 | 13.3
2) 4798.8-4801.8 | 18.3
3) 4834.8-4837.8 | 12.9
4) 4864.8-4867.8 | 15.3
